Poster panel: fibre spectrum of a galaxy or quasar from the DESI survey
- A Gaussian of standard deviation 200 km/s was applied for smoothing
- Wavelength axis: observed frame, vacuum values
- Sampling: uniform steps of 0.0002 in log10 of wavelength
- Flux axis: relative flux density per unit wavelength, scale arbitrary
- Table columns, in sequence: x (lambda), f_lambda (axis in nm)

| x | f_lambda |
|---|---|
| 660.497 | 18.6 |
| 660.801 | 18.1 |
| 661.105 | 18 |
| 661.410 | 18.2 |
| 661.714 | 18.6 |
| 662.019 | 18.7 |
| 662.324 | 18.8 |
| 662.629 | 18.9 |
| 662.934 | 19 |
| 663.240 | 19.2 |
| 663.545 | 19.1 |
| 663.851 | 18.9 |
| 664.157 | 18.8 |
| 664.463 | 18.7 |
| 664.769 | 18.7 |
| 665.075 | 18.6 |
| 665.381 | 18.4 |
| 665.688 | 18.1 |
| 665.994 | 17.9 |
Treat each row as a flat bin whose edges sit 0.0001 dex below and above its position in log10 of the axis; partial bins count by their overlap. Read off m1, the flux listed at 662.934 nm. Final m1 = 19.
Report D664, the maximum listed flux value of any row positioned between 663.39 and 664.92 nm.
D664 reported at 19.1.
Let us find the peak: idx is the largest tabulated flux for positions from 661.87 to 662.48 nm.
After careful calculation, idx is 18.8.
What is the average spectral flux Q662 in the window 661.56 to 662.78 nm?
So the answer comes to 18.8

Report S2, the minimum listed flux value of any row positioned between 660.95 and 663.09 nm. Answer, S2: 18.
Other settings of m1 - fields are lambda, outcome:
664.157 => 18.8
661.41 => 18.2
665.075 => 18.6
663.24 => 19.2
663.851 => 18.9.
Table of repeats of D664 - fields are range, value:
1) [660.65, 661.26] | 18.1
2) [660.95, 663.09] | 19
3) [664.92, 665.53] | 18.6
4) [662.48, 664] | 19.2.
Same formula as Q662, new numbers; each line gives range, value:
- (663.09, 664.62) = 18.9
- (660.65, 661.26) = 18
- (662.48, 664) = 19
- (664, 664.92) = 18.7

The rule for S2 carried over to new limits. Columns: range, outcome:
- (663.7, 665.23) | 18.6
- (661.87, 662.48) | 18.7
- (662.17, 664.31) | 18.8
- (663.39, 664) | 18.9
